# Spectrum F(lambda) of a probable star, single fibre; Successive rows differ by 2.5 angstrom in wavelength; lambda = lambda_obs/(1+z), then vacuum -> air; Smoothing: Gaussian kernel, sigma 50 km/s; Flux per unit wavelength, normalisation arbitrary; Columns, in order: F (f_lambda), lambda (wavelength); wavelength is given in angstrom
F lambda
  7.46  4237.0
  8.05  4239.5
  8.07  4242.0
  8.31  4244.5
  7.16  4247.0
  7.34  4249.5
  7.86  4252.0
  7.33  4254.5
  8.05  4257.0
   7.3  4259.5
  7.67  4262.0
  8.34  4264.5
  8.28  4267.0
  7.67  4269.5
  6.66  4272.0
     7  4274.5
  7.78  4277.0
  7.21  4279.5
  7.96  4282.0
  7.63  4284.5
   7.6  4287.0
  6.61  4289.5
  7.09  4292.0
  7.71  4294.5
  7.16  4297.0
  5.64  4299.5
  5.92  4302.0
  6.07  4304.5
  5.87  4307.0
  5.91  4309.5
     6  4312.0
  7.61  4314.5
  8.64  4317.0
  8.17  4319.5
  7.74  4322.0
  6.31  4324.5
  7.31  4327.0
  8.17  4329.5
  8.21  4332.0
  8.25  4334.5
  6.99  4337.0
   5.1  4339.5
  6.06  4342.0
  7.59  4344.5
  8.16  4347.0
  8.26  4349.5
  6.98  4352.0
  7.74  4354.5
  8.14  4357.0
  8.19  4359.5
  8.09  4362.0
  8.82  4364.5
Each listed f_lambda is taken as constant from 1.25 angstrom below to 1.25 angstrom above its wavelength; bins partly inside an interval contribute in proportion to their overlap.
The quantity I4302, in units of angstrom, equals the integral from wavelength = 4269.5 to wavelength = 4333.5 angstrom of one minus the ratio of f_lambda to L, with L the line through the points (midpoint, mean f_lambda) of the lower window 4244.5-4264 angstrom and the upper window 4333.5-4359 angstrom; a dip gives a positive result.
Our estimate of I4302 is 2.9 angstrom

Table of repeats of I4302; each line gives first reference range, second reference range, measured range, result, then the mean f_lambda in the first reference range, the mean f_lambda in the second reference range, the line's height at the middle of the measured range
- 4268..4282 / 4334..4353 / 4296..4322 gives 1.8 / 7.34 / 7.13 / 7.24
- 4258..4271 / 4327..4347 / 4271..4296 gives 1.1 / 7.83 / 7.26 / 7.68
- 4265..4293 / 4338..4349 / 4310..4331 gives -1.2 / 7.44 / 6.84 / 7.05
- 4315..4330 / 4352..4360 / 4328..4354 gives 1.3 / 7.7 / 7.84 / 7.78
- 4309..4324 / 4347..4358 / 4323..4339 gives 0.2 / 7.37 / 7.82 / 7.55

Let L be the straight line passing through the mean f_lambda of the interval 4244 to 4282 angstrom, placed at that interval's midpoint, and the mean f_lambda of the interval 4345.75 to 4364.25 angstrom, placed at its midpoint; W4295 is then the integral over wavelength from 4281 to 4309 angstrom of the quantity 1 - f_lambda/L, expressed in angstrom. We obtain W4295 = 3.3 angstrom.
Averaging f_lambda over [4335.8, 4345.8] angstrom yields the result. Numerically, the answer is 6.44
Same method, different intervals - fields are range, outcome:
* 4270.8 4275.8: 6.84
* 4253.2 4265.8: 7.74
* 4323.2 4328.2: 6.81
